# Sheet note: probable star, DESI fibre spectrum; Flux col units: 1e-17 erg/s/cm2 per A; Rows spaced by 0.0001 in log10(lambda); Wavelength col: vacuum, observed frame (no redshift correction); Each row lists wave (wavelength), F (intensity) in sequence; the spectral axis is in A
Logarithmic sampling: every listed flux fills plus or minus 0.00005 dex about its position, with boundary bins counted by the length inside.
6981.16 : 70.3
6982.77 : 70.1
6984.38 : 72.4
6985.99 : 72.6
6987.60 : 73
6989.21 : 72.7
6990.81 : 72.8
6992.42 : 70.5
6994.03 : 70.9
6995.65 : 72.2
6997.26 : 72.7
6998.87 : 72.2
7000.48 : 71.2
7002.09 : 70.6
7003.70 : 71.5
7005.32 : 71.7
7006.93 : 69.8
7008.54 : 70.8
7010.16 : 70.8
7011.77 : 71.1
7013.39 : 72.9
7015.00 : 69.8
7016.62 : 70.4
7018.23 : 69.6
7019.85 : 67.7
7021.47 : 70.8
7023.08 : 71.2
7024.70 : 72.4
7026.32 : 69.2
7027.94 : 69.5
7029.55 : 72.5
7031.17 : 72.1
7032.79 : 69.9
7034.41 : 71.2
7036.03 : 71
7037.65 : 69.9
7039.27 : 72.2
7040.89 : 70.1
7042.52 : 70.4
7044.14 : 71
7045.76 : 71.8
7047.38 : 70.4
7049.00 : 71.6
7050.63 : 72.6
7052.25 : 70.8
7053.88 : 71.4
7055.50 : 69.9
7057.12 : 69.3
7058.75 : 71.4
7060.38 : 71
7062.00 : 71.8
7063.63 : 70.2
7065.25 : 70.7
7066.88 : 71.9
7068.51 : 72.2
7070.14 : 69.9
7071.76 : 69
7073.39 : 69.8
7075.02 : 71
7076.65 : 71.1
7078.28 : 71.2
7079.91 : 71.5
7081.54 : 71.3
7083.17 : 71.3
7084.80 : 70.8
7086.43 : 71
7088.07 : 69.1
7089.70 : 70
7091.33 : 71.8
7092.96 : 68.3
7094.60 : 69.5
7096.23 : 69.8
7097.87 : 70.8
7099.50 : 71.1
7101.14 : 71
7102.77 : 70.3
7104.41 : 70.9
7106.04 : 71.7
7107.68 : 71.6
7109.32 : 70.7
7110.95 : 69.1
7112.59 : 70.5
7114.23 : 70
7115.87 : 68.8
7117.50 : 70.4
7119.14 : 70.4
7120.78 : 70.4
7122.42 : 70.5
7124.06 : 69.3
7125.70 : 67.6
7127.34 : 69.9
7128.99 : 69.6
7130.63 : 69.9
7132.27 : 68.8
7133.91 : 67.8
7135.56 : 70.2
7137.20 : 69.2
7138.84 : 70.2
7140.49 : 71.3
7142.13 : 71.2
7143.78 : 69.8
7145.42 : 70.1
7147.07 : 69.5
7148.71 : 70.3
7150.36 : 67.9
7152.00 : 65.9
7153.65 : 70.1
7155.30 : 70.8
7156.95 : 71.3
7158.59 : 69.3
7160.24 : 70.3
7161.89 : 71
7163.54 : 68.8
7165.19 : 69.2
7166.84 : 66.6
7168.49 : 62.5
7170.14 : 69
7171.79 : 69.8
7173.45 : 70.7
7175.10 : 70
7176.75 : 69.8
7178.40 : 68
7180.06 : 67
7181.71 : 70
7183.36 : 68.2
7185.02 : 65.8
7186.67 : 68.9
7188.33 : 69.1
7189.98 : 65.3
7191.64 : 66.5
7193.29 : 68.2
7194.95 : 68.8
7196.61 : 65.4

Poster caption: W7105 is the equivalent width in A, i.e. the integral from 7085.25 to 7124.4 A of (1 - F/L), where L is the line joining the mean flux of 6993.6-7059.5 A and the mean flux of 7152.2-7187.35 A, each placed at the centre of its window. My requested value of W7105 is -0.3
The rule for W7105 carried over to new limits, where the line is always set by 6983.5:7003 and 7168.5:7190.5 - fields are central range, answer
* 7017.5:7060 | 0.20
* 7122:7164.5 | -0.33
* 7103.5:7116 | -0.14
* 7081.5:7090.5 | -0.04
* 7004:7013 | 0.09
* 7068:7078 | 0.00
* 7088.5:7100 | -0.01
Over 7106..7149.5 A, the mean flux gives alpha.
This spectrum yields 69.9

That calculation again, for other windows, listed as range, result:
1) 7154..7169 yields 69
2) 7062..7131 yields 70.4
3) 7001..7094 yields 70.8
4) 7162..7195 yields 68.2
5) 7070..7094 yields 70.5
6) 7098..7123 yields 70.5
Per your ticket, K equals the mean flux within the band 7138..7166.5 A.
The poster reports 69.8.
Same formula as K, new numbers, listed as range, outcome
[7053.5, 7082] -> 70.8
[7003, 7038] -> 70.7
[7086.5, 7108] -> 70.4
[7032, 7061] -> 70.9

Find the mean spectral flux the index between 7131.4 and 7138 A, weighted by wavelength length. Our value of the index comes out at 69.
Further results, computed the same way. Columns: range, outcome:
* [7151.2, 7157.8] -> 69.5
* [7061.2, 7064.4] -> 70.9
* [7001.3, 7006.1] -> 71.2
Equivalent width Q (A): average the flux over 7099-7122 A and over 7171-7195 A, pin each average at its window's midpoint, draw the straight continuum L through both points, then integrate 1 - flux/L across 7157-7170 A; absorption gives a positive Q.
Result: 0.1 A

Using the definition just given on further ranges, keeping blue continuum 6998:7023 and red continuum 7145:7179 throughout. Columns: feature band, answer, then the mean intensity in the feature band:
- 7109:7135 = 0.0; 69.6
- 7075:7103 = -0.3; 70.6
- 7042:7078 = -0.3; 70.9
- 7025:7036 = 0.0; 70.8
